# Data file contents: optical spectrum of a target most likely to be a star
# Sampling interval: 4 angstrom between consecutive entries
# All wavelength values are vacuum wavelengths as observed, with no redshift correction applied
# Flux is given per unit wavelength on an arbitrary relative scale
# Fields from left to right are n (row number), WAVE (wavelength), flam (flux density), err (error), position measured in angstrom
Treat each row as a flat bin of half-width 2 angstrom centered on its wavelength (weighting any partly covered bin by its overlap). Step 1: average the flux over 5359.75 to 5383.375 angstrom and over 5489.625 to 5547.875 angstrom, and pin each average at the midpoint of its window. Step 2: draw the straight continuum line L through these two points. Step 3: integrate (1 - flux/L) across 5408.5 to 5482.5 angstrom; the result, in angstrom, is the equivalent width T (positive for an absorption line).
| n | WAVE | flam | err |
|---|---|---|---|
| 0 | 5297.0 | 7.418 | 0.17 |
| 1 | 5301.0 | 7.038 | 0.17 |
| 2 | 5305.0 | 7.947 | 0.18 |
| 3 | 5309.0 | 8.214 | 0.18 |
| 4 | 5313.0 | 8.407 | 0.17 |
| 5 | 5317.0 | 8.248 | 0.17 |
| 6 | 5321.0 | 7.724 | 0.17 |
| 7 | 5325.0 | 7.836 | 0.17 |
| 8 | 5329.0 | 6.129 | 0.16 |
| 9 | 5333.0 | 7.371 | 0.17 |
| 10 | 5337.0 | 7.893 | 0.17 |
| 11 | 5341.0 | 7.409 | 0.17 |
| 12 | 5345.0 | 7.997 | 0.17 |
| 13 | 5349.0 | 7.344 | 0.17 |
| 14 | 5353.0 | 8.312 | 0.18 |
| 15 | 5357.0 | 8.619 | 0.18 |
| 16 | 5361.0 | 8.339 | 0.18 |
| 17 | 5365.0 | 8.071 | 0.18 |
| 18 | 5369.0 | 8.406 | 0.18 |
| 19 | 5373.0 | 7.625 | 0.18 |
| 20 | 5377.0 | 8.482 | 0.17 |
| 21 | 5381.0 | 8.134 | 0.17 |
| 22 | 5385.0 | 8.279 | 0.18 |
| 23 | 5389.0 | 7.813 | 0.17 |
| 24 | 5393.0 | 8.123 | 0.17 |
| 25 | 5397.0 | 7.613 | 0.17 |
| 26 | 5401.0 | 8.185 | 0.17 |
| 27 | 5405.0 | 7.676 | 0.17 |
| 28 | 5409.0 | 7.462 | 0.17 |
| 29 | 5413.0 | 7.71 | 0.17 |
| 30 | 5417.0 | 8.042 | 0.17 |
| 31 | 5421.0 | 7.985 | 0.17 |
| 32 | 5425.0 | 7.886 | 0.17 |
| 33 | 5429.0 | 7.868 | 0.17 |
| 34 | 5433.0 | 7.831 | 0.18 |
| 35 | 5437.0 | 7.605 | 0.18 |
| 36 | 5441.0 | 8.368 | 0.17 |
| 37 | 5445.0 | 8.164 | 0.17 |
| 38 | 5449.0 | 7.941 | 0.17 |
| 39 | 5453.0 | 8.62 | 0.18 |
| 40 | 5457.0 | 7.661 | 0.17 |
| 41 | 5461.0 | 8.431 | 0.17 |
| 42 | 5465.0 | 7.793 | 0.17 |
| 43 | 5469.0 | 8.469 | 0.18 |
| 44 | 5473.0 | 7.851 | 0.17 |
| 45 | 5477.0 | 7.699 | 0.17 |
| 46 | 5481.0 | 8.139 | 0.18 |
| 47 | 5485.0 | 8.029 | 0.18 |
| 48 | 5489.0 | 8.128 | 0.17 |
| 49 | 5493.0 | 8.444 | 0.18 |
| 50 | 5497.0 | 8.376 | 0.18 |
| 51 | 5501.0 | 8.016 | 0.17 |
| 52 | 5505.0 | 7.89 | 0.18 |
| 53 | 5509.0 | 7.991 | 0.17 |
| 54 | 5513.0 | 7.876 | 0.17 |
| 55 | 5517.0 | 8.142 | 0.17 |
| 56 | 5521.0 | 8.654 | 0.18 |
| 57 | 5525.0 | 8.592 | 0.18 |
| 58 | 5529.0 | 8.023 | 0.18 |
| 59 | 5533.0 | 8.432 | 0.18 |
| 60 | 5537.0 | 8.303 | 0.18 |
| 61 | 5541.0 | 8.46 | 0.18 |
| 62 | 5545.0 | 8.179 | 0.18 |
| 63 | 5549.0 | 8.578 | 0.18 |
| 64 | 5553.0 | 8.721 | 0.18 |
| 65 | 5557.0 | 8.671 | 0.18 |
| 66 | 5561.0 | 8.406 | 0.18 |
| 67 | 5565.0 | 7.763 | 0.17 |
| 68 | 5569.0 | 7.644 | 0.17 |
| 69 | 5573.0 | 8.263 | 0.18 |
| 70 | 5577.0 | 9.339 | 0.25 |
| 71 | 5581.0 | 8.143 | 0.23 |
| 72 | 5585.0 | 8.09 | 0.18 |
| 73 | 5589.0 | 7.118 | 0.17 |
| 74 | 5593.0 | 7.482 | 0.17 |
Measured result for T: 2.0 angstrom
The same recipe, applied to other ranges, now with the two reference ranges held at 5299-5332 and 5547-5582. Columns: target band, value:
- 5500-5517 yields 0.6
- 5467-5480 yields 0.2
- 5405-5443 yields 0.7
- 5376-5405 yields -0.5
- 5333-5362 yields -0.6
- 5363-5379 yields -0.6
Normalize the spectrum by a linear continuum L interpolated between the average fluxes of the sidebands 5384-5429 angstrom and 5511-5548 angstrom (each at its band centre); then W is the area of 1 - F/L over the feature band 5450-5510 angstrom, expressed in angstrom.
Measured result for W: 0.2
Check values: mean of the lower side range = 7.88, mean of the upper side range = 8.3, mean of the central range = 8.1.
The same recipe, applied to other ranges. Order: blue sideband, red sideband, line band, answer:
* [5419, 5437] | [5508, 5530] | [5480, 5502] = -0.2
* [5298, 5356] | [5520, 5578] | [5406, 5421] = 0.4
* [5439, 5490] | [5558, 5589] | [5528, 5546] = -0.3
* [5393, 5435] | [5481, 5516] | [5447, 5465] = -0.3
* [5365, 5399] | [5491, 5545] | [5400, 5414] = 0.6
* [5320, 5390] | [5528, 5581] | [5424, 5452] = 0.4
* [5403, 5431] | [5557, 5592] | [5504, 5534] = -0.7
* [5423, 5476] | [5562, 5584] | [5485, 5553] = -1.0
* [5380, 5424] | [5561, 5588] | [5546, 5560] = -0.8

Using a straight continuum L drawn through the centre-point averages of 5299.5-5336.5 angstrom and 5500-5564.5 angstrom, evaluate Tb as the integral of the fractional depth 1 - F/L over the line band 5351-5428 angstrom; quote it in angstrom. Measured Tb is -1.5 angstrom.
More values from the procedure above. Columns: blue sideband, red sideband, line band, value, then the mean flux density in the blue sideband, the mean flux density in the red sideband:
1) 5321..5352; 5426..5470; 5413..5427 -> -0.05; 7.47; 8.06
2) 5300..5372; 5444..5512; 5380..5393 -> -0.22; 7.86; 8.09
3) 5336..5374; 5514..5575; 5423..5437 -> 0.53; 8.01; 8.31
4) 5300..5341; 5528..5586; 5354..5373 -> -1.16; 7.68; 8.34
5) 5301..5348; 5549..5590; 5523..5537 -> -0.29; 7.7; 8.26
